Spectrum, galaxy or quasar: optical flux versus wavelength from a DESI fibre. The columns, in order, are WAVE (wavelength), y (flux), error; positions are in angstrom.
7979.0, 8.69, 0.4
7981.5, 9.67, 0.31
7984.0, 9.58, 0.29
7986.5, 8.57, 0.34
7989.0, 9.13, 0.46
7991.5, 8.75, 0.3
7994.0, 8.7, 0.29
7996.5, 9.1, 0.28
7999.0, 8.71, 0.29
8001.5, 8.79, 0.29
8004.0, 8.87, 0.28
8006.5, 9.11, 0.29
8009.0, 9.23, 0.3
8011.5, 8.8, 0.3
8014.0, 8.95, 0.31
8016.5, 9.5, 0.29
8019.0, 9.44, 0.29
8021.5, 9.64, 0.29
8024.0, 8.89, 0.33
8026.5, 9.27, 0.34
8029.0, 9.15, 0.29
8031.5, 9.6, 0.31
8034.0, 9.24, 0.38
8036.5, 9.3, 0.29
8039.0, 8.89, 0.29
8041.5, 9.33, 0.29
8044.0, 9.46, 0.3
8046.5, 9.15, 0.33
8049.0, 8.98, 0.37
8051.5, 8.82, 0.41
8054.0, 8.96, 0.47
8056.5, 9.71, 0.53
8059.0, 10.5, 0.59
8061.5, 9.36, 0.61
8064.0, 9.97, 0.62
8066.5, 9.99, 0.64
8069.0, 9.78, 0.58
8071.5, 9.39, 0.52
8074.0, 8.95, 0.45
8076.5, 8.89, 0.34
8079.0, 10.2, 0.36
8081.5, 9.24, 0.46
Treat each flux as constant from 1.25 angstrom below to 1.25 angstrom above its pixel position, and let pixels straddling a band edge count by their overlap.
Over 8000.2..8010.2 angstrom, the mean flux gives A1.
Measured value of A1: 9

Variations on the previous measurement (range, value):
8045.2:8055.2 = 8.98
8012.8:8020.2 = 9.3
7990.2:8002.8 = 8.81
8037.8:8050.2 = 9.16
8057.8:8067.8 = 9.95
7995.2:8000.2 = 8.9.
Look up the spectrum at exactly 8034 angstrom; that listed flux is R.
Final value 9.24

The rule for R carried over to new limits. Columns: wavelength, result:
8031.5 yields 9.6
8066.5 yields 9.99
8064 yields 9.97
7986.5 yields 8.57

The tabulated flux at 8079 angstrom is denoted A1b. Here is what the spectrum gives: 10.2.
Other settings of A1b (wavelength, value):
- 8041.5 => 9.33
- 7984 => 9.58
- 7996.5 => 9.1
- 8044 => 9.46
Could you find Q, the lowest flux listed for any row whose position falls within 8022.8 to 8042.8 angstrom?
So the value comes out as 8.89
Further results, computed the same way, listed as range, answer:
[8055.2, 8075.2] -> 8.95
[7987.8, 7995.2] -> 8.7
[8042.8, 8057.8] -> 8.82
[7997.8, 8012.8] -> 8.71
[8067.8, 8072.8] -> 9.39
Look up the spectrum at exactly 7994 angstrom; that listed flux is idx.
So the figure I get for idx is 8.7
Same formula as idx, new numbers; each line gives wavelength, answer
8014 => 8.95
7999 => 8.71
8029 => 9.15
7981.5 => 9.67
